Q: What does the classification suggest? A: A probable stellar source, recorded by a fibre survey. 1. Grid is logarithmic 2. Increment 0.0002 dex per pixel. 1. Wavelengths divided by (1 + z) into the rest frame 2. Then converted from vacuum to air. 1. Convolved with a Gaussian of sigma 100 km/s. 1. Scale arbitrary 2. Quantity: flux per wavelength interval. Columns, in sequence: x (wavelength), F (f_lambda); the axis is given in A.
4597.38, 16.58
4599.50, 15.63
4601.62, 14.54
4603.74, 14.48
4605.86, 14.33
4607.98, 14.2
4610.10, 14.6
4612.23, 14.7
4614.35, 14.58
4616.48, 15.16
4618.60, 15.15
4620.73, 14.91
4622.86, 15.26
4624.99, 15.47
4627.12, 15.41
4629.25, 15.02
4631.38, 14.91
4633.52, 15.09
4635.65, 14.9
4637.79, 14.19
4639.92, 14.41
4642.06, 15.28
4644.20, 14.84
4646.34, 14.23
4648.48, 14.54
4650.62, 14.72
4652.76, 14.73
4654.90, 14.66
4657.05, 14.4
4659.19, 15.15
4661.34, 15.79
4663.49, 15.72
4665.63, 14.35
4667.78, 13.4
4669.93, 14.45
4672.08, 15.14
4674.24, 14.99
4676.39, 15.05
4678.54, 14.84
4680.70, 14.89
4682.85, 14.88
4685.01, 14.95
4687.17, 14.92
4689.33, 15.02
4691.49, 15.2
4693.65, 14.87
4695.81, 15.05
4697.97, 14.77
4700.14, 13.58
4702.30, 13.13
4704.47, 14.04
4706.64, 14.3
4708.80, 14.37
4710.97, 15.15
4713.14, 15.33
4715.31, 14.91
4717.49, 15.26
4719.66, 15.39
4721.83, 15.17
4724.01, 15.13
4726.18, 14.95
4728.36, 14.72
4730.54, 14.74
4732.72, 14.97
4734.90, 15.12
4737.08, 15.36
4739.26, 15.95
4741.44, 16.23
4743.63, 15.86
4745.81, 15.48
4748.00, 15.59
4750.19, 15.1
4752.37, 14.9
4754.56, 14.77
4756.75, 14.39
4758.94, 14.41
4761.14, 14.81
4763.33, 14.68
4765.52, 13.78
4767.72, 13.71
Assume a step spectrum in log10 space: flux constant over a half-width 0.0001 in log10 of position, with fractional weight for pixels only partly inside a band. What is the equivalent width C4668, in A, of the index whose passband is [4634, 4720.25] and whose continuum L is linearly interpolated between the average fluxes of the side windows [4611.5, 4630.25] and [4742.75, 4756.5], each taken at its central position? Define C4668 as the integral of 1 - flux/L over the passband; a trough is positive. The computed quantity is 2.3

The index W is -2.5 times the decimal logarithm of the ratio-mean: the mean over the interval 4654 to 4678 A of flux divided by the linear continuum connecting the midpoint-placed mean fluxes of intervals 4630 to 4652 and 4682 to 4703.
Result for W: -0.01 mag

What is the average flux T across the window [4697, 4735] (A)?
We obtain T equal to 14.7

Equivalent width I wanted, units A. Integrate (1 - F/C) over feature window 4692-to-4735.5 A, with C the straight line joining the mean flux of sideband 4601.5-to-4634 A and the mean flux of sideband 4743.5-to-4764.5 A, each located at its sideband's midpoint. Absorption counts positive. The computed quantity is 0.5 A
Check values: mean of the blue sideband 14.9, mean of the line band 14.7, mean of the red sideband 15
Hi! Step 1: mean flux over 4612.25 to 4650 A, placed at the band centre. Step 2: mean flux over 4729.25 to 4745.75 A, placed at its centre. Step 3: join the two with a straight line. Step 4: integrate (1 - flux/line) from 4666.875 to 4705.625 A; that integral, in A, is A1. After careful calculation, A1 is 1.4 A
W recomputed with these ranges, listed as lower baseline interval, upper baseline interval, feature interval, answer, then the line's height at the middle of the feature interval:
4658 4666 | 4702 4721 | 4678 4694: 0.01 mag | 15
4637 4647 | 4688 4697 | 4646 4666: -0.01 mag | 14.7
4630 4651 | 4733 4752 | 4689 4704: 0.05 mag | 15.2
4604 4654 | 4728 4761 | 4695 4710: 0.06 mag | 15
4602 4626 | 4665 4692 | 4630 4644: 0.00 mag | 14.8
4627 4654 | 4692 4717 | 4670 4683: -0.02 mag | 14.6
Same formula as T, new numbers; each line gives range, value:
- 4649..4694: 14.9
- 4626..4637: 15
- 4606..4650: 14.8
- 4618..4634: 15.1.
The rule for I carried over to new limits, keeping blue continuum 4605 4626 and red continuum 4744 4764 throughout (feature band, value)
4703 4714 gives 0.2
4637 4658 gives 0.4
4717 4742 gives -0.5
